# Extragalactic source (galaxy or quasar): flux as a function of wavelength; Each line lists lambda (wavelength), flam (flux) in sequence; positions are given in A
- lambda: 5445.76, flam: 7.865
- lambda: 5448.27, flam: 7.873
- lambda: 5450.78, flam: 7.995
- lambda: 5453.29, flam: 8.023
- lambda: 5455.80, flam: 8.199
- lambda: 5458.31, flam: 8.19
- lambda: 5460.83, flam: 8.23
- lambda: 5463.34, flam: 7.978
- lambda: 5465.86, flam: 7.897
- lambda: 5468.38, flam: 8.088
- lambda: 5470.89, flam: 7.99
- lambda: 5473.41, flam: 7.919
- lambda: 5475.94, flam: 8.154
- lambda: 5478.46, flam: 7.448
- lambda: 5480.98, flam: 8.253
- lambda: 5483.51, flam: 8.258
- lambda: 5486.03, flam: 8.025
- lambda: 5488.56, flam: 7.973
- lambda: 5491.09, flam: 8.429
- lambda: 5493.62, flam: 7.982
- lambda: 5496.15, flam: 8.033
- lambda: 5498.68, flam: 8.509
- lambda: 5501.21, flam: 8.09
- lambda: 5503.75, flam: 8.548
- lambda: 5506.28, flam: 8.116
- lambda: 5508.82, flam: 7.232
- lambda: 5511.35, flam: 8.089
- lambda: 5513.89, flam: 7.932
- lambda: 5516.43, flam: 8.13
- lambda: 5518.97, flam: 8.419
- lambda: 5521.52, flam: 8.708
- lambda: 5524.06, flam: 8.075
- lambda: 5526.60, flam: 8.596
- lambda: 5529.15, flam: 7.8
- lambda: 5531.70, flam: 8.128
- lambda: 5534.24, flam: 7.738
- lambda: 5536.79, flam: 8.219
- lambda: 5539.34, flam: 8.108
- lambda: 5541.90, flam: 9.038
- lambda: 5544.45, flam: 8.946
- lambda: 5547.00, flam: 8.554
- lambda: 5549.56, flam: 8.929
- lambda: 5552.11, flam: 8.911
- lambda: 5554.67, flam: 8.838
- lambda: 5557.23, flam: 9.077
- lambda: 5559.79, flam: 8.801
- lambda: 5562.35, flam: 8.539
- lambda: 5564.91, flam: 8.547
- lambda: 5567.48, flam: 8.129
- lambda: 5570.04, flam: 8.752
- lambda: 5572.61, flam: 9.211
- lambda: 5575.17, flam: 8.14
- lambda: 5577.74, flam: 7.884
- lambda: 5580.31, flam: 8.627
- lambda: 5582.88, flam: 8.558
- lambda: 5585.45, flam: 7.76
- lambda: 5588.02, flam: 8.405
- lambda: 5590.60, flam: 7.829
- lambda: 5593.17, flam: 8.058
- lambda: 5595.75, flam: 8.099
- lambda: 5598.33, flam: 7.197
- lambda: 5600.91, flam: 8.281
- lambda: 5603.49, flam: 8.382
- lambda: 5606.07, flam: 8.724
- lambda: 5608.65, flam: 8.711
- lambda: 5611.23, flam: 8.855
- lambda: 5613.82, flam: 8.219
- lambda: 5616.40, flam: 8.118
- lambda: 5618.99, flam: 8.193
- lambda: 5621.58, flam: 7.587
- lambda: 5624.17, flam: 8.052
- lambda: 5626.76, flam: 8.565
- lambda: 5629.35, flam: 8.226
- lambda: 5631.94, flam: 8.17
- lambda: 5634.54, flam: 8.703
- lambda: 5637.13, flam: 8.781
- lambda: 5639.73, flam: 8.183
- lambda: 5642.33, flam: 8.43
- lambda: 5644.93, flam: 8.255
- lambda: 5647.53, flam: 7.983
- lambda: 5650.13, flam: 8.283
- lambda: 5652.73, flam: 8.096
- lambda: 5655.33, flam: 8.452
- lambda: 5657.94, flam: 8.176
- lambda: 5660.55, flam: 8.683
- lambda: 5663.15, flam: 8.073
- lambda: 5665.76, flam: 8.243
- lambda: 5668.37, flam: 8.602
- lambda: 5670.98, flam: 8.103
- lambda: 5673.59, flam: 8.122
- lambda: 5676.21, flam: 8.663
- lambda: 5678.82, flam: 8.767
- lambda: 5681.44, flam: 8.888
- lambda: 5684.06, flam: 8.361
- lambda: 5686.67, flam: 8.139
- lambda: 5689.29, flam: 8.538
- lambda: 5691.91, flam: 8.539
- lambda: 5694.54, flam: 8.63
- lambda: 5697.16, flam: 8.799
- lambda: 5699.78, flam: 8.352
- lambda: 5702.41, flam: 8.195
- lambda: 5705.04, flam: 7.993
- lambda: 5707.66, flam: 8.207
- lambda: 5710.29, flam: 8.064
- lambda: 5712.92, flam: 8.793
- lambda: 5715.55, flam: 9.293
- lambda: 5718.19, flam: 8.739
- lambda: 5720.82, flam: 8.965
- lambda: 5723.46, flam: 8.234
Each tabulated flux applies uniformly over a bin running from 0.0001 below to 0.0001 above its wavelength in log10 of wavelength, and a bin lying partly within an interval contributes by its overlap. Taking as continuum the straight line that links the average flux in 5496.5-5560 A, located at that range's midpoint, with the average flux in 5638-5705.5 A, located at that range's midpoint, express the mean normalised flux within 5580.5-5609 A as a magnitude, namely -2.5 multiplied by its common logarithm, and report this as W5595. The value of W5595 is 0.02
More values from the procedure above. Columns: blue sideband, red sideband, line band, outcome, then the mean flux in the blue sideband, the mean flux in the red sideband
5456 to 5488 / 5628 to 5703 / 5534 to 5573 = -0.06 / 8.04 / 8.4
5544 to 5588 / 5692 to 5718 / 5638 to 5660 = 0.04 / 8.59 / 8.49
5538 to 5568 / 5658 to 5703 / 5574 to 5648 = 0.05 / 8.71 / 8.45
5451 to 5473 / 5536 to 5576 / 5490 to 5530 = 0.03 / 8.07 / 8.68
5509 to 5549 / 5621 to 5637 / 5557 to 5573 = -0.05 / 8.28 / 8.29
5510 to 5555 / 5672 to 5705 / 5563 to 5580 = -0.01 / 8.39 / 8.47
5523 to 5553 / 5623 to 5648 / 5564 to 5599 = 0.02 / 8.42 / 8.35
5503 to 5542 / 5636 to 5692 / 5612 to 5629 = 0.02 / 8.15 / 8.38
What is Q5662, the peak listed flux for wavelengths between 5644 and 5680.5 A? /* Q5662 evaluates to 8.767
